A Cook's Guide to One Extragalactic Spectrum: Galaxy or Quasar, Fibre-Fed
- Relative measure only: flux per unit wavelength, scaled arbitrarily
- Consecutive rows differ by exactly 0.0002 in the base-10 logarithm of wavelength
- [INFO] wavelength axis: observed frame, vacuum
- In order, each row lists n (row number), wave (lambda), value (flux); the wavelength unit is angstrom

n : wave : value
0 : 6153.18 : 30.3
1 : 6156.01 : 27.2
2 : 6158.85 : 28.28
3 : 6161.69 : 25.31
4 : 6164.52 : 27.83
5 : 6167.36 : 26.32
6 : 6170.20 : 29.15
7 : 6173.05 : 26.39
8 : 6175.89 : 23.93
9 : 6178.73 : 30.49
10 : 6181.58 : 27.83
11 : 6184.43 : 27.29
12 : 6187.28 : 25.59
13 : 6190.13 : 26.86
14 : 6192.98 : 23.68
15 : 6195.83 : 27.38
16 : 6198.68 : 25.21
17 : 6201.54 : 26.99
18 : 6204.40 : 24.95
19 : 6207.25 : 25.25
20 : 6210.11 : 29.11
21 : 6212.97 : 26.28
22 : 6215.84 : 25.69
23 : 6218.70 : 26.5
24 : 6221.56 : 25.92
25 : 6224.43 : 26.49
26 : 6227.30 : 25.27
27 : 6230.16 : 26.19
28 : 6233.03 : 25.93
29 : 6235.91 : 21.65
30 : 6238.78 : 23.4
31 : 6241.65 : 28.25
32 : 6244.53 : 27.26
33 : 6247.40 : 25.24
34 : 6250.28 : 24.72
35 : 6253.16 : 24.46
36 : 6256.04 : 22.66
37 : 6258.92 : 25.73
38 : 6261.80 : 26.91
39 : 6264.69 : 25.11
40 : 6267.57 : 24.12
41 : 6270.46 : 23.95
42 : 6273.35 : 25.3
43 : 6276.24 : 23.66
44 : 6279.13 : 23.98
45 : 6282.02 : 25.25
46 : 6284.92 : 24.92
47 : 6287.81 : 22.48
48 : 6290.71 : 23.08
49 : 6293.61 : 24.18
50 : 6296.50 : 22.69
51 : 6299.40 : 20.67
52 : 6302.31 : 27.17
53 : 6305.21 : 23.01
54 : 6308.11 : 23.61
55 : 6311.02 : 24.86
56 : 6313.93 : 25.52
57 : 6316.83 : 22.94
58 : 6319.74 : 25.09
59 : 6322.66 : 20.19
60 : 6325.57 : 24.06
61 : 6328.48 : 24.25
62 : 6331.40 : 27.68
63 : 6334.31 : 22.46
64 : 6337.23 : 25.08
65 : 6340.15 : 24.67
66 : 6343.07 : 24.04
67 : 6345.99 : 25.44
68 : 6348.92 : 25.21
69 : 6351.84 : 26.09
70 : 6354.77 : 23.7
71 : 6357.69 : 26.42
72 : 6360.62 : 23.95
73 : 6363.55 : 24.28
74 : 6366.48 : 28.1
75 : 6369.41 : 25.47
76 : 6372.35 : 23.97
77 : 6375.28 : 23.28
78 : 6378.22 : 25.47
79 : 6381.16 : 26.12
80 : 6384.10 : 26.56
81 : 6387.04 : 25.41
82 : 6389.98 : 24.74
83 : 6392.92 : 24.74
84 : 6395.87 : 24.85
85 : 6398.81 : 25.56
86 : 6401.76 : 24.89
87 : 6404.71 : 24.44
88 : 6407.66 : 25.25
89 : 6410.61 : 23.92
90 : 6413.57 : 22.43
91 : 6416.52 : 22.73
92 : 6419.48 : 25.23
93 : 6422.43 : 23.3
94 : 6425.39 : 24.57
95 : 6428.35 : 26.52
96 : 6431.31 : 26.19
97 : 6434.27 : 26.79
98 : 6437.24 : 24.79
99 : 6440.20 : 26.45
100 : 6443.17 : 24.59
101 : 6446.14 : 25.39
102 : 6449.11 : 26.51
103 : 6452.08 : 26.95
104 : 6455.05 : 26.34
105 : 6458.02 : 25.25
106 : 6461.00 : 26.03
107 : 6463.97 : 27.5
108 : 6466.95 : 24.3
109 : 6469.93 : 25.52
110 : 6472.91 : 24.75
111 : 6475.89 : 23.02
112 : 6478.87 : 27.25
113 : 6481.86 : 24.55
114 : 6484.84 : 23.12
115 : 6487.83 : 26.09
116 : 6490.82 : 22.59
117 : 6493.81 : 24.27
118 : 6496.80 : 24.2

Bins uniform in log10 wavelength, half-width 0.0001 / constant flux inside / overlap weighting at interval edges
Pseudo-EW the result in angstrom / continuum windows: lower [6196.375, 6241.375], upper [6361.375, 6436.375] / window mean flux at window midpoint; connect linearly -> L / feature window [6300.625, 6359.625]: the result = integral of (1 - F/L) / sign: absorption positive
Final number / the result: 1.7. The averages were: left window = 25.8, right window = 25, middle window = 24.6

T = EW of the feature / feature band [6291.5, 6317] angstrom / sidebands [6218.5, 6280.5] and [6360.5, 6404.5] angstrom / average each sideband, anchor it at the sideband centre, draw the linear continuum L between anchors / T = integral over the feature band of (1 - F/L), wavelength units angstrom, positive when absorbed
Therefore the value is 1.3 angstrom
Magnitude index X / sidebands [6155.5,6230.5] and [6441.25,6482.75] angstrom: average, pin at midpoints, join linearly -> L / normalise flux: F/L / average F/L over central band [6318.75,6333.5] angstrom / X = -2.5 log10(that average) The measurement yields 0.084 mag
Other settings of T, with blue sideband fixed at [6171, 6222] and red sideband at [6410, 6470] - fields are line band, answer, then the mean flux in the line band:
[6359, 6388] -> 0.4 angstrom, 25.3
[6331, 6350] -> 0.7 angstrom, 24.8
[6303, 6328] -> 2.0 angstrom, 23.8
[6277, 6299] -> 2.0 angstrom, 23.6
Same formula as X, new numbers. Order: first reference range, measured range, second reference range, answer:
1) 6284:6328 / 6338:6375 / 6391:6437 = -0.039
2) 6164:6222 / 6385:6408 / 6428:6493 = 0.030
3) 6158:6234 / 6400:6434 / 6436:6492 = 0.041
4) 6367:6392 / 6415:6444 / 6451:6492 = 0.005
